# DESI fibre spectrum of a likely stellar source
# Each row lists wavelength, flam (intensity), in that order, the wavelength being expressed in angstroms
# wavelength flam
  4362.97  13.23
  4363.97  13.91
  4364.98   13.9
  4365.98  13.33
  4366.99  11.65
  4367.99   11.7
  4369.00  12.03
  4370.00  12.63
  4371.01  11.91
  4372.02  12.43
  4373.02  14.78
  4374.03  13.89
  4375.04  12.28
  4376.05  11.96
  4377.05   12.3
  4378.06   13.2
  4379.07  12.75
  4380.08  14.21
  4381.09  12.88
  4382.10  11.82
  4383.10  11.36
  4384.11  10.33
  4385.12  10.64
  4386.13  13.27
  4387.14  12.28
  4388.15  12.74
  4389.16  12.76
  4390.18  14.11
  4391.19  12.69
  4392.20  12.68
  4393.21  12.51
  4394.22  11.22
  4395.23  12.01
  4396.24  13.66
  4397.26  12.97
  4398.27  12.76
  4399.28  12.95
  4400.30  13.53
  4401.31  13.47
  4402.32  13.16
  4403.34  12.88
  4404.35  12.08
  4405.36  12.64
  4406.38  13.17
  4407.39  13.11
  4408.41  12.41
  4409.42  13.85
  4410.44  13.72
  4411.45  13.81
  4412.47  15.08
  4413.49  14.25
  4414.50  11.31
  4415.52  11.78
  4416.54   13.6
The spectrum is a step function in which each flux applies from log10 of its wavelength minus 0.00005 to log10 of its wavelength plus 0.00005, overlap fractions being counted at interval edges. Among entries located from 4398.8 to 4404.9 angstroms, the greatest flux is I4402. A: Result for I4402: 13.53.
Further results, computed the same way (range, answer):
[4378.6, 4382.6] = 14.21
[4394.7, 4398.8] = 13.66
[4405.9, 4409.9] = 13.85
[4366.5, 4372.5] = 12.63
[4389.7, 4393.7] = 14.11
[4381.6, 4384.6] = 11.82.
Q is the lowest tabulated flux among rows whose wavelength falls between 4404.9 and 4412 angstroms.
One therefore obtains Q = 12.41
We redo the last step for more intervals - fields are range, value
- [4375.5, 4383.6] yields 11.36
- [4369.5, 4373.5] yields 11.91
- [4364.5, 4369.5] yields 11.65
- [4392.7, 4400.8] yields 11.22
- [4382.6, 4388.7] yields 10.33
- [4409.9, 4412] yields 13.72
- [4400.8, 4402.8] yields 13.16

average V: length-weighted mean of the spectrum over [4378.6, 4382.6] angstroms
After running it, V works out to 12.9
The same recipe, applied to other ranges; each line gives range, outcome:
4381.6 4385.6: 11.1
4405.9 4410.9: 13.2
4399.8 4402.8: 13.4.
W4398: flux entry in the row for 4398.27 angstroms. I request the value 12.76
